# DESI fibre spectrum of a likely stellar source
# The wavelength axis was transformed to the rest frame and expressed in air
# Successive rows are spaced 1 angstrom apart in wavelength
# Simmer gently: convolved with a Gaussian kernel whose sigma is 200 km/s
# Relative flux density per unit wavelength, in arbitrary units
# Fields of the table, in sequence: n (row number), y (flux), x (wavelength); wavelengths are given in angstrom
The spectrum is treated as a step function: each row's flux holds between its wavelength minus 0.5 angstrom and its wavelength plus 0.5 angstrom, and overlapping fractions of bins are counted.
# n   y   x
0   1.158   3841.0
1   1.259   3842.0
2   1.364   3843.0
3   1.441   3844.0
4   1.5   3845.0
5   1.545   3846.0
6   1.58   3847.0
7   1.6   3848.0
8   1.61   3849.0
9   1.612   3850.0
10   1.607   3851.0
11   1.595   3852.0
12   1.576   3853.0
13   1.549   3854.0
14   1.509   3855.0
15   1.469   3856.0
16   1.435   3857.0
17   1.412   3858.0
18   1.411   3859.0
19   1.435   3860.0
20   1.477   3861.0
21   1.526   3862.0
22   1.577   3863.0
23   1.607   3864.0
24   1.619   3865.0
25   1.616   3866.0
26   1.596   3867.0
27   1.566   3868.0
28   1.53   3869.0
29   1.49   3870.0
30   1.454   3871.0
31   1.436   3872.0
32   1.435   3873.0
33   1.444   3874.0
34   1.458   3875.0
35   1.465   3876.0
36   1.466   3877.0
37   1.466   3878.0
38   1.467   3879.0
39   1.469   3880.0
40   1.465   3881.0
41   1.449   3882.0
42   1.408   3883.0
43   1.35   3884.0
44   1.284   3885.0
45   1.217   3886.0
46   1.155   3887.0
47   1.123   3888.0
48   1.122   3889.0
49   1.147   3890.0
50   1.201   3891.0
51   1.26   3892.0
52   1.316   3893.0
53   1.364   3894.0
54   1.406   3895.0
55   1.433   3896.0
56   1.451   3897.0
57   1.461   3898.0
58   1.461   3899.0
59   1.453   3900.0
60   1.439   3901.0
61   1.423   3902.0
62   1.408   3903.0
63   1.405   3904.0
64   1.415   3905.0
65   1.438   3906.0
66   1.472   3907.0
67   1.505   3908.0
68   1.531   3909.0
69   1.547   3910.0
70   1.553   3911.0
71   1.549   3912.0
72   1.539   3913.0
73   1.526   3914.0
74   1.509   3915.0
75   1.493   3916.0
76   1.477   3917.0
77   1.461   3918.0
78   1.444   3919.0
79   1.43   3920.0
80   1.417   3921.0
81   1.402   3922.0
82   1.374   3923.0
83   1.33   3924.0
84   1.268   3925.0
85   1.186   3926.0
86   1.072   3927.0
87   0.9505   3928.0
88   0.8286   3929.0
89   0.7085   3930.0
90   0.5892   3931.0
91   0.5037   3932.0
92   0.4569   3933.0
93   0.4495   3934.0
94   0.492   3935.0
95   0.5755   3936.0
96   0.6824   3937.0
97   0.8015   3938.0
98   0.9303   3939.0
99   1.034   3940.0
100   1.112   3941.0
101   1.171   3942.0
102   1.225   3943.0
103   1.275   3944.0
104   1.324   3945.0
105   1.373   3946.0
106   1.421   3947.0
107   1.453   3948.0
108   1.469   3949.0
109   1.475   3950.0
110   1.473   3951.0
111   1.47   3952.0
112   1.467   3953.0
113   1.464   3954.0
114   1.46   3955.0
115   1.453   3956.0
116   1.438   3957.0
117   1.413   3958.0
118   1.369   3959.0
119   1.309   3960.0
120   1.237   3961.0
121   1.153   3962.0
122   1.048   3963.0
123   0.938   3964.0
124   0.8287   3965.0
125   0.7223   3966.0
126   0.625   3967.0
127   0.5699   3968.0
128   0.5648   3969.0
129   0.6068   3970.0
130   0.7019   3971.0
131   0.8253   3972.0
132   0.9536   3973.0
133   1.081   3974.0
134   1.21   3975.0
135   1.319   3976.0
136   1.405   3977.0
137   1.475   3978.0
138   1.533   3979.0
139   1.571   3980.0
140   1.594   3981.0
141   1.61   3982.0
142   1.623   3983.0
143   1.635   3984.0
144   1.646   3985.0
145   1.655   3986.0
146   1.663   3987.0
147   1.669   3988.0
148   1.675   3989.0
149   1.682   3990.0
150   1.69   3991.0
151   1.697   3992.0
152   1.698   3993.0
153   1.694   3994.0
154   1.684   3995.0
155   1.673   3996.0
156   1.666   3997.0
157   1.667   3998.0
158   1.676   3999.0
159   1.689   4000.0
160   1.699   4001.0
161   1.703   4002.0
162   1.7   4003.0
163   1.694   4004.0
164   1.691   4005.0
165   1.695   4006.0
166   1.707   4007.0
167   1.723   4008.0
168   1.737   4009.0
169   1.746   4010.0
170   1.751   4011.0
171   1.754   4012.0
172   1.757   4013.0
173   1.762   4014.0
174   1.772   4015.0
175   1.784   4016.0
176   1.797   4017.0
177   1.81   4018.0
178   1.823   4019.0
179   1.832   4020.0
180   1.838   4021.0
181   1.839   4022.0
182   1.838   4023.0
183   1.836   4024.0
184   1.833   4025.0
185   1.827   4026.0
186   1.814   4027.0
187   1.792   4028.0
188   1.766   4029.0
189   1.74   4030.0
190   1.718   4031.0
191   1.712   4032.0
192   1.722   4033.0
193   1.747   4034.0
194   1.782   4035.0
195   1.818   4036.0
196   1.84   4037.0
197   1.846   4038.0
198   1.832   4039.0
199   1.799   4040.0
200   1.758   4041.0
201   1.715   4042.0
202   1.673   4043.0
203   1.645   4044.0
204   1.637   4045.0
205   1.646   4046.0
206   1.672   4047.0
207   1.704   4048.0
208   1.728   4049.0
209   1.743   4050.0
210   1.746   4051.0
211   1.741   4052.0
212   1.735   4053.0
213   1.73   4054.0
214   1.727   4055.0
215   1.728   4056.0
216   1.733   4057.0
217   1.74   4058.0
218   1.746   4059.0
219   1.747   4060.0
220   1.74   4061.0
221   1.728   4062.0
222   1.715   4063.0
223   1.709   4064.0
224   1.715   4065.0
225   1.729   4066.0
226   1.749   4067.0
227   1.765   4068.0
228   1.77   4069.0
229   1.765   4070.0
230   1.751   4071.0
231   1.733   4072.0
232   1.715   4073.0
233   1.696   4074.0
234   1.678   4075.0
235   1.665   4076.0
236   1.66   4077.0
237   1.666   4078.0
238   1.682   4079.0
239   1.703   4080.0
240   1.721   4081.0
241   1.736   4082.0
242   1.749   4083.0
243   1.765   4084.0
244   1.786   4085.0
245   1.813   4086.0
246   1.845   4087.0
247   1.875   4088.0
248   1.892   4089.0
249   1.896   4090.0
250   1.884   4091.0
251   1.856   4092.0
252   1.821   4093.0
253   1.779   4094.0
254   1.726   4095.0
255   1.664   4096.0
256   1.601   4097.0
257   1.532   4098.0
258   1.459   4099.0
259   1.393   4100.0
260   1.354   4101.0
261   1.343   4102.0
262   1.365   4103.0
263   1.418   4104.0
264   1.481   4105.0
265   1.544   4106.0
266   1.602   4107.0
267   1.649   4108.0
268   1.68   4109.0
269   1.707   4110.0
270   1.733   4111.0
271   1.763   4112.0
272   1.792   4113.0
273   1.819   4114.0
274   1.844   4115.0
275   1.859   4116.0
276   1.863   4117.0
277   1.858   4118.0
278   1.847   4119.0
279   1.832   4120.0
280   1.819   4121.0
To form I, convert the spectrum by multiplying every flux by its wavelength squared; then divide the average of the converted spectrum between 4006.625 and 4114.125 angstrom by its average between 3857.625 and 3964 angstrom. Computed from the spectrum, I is 1.42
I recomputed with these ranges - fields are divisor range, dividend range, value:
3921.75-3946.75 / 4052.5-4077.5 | 1.91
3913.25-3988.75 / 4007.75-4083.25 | 1.53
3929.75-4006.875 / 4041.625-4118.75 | 1.40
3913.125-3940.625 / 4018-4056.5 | 1.76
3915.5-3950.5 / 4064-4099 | 1.70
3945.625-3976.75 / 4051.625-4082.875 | 1.57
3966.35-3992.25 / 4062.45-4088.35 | 1.39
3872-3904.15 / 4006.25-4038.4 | 1.39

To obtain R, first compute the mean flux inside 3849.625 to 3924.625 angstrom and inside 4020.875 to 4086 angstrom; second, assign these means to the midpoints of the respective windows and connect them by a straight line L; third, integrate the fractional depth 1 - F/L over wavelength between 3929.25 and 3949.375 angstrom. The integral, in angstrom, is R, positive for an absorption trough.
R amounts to 7.8 angstrom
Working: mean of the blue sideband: 1.44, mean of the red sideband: 1.74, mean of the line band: 0.948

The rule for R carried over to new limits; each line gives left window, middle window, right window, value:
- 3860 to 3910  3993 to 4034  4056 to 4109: -3.9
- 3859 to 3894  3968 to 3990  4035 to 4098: 3.7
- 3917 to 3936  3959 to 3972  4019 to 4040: 4.3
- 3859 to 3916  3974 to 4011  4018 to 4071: 0.5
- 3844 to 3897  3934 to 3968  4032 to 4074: 9.1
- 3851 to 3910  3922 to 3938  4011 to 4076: 7.1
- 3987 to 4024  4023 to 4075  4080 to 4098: 0.3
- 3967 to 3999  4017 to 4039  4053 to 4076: -3.0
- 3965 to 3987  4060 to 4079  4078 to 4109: -1.8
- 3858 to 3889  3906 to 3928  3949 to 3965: -0.6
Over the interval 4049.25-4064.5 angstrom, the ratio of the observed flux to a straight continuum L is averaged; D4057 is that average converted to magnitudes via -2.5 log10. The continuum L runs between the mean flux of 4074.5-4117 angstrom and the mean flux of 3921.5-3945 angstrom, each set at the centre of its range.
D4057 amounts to -0.15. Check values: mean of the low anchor 0.94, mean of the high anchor 1.69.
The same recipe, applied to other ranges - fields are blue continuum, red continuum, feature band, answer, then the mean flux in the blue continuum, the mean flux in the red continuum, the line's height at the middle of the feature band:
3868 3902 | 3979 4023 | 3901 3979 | 0.28 mag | 1.38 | 1.71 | 1.54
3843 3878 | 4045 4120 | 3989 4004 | -0.03 mag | 1.52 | 1.71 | 1.63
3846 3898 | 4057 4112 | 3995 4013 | -0.07 mag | 1.45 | 1.69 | 1.6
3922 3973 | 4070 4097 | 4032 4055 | -0.12 mag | 1.06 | 1.76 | 1.55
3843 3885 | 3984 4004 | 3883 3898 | 0.20 mag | 1.5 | 1.68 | 1.54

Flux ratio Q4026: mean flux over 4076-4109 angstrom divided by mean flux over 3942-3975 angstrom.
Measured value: 1.4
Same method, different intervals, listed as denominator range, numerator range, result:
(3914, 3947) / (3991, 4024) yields 1.60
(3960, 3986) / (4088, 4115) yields 1.43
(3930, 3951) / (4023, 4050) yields 1.76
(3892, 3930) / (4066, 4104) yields 1.22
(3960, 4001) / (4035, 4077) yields 1.29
